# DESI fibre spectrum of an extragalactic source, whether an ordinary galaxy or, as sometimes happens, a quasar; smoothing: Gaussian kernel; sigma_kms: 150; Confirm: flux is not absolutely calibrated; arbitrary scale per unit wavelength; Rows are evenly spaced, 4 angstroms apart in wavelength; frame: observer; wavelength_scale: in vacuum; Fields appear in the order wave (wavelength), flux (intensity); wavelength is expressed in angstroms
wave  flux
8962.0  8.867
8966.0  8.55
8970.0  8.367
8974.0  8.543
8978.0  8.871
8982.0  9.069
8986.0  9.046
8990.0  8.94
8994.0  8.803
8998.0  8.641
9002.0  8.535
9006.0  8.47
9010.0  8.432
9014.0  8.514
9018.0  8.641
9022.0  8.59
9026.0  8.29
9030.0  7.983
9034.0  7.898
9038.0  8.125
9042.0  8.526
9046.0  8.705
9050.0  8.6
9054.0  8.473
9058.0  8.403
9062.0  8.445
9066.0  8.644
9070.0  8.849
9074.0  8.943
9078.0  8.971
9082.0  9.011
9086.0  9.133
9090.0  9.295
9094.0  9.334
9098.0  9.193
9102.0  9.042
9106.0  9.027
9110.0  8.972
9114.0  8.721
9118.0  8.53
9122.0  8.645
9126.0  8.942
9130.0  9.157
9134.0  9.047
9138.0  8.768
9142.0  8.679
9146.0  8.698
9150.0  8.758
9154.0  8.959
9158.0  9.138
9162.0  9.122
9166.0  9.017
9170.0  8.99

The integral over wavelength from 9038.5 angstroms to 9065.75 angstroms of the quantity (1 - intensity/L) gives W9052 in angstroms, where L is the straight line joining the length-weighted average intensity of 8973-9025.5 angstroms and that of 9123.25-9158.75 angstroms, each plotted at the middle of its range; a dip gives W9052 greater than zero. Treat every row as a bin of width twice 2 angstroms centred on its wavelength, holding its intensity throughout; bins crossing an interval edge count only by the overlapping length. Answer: 0.79 angstroms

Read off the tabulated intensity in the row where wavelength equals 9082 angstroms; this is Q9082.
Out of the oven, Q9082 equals 9.011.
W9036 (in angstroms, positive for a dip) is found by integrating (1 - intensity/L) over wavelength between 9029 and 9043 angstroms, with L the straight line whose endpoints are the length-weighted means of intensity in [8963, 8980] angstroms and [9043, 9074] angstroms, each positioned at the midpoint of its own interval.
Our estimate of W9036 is 0.8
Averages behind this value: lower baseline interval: 8.6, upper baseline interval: 8.61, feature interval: 8.12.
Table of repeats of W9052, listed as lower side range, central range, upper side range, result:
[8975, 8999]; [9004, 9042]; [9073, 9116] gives 2.6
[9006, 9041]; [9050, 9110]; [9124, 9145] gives -1.9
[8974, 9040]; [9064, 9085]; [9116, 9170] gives -0.4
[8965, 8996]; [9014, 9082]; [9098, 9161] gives 2.4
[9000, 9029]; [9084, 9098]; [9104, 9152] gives -0.9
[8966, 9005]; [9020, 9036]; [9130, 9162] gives 1.1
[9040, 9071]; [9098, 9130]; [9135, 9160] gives -0.5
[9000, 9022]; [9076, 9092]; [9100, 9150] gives -0.7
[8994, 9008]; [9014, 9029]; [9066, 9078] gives 0.3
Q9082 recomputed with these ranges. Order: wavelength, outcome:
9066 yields 8.644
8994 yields 8.803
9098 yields 9.193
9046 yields 8.705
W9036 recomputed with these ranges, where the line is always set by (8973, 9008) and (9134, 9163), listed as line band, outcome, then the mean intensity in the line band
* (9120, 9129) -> 0.0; 8.83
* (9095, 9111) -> -0.4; 9.08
